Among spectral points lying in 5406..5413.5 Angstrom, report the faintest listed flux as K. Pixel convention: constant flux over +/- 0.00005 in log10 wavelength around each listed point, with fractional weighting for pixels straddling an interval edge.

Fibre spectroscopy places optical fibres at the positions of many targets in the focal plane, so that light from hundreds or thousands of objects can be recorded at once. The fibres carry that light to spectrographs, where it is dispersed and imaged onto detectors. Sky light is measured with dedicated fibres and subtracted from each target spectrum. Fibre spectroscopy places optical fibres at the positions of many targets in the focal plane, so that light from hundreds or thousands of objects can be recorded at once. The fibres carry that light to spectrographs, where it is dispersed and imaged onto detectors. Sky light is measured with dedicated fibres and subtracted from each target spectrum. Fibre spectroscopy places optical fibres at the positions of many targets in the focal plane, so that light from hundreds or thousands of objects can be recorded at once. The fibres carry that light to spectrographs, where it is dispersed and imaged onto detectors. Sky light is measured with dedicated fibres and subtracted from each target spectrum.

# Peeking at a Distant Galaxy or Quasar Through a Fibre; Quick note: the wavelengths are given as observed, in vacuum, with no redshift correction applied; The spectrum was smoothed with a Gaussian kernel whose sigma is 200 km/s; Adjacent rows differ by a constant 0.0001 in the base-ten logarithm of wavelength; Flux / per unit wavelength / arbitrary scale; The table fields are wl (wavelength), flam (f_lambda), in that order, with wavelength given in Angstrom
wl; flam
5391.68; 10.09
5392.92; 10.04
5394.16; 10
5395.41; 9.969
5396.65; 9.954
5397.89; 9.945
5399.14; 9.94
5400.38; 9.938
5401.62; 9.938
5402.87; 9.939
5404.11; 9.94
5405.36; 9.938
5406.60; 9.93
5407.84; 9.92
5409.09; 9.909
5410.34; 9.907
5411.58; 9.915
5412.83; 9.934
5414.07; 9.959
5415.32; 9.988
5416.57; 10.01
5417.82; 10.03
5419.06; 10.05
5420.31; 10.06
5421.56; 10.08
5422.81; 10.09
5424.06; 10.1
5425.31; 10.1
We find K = 9.907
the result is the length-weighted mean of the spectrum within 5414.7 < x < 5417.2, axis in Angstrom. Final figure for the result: 9.98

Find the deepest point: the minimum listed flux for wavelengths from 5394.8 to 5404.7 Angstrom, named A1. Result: 9.938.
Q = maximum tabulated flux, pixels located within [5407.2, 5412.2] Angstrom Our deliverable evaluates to 9.92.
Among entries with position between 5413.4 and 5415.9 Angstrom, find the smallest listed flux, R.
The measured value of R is 9.959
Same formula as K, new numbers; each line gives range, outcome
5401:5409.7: 9.909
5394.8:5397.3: 9.954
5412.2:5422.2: 9.934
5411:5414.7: 9.915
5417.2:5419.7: 10.03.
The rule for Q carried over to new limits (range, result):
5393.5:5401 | 10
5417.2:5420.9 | 10.06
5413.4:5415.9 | 9.988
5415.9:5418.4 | 10.03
